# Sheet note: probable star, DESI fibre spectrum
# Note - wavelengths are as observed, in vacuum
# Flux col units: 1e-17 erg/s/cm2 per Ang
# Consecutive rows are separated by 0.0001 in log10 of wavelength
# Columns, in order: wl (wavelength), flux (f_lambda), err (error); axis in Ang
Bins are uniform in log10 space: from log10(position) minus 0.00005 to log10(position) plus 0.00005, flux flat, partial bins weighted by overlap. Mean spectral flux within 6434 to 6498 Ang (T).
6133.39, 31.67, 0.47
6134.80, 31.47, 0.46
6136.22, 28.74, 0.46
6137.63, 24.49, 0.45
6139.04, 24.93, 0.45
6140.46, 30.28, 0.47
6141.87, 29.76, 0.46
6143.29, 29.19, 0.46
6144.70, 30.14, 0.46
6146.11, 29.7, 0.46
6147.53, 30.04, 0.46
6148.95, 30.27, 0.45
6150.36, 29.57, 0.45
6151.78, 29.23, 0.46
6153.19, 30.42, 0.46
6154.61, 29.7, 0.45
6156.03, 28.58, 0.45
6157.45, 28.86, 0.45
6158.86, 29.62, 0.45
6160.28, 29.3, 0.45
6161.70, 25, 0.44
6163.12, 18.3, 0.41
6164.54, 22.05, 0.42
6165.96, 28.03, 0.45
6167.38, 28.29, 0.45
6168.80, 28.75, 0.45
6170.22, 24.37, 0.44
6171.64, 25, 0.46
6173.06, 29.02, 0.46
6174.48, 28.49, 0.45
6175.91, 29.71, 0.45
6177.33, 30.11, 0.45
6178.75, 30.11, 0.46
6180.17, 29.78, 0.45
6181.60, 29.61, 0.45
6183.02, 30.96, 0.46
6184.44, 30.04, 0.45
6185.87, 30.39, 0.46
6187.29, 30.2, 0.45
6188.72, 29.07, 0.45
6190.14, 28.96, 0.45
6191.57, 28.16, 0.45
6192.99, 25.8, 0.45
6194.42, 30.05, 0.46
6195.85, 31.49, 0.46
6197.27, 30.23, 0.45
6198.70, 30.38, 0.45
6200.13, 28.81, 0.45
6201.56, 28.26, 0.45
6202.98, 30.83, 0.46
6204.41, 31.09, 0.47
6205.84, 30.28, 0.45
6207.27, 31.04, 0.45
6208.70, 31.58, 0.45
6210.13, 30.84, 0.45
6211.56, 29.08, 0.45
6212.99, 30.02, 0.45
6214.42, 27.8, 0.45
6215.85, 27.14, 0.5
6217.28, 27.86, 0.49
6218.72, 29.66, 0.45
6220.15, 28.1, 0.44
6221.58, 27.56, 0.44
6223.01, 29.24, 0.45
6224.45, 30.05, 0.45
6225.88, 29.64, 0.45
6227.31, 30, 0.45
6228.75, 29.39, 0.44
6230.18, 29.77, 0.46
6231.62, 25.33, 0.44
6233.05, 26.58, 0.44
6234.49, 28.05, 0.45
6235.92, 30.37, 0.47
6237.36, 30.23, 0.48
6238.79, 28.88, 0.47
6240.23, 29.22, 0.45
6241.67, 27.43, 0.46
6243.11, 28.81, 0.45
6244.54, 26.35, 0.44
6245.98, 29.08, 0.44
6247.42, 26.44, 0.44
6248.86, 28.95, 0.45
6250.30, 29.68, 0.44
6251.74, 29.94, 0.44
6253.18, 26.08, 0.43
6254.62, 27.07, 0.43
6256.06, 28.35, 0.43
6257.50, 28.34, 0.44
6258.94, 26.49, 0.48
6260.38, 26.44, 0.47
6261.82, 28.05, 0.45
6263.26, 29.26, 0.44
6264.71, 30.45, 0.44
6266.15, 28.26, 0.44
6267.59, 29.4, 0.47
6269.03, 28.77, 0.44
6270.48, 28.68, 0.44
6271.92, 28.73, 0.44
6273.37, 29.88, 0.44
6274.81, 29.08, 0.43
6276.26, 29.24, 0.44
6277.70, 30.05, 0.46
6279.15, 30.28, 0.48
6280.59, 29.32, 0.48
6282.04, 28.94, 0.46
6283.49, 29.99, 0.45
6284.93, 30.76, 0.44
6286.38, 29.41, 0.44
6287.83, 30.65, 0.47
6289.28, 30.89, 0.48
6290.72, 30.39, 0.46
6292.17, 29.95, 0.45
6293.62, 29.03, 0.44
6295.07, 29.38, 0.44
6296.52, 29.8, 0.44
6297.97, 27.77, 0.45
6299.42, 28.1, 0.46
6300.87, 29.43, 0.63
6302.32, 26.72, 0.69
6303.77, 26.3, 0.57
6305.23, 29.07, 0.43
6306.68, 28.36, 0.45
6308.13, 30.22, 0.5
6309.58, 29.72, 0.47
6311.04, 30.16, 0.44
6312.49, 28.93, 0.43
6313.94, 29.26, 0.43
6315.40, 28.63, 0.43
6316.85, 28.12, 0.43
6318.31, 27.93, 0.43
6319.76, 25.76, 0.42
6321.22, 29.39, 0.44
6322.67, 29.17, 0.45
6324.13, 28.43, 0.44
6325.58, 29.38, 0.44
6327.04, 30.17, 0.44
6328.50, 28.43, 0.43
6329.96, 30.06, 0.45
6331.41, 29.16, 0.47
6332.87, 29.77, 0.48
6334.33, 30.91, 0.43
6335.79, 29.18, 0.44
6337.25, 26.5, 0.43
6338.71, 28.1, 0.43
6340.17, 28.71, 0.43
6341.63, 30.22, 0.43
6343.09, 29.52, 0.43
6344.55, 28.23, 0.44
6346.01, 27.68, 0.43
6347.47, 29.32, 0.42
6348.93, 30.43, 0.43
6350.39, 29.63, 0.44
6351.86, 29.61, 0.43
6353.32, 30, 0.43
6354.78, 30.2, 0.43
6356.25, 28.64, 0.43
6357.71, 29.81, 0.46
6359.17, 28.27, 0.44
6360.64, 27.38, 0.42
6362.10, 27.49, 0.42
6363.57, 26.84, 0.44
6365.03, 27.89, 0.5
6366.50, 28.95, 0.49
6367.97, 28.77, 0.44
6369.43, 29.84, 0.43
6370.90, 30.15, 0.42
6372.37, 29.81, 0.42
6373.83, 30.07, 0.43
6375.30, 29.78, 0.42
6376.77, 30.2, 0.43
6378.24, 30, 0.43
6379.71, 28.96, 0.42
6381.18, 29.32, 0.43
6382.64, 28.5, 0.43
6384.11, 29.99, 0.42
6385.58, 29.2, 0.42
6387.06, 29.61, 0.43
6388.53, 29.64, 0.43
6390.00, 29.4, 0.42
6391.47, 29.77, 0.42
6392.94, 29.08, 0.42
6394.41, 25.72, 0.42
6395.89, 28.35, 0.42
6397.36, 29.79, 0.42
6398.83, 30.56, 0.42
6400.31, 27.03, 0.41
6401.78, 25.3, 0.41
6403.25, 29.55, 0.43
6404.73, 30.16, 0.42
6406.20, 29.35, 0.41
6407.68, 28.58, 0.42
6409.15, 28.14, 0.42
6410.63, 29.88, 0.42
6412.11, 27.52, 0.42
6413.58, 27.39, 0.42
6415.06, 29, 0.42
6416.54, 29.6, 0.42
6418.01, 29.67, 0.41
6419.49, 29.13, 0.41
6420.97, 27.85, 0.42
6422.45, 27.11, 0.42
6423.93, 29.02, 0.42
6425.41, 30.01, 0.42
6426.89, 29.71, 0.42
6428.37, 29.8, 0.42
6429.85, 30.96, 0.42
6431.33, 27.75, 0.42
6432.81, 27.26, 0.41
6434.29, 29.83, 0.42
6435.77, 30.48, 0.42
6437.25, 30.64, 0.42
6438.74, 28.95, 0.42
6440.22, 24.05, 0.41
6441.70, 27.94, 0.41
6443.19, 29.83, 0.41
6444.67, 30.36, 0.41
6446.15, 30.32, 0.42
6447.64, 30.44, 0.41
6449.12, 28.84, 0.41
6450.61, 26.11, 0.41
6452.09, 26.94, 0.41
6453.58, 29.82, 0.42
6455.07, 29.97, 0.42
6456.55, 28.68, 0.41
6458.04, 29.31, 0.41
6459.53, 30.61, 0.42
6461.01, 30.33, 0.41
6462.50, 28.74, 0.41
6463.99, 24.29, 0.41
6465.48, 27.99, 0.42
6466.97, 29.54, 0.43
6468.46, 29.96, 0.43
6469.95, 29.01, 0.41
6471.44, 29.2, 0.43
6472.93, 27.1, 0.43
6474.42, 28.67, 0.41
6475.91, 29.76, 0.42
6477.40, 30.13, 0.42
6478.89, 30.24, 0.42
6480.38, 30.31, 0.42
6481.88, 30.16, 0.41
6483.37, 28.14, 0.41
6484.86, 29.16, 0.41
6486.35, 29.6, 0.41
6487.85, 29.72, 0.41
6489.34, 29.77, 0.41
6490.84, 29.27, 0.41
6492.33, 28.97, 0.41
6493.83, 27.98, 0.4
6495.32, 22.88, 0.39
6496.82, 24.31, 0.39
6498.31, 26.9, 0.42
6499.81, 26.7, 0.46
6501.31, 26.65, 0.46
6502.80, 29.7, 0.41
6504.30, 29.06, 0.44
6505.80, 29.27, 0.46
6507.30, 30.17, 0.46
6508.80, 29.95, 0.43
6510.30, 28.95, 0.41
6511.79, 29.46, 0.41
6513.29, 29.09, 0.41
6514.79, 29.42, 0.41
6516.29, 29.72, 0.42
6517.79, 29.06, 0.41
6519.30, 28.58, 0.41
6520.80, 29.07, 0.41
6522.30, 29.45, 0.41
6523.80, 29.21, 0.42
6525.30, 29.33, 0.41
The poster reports 28.8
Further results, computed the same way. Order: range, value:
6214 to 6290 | 28.8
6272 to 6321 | 29.1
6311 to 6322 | 28.4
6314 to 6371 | 28.9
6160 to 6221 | 28.7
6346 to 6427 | 29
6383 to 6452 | 28.9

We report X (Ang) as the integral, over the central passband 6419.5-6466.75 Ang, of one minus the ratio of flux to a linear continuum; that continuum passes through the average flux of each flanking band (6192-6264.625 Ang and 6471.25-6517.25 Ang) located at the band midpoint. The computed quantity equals -0.2 Ang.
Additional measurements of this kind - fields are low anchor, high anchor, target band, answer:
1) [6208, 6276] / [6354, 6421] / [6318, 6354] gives -0.26 Ang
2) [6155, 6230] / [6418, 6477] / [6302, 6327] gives 0.18 Ang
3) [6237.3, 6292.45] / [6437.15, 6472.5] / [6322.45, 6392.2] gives -0.84 Ang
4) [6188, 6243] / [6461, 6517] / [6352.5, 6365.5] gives 0.17 Ang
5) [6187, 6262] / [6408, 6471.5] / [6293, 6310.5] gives 0.11 Ang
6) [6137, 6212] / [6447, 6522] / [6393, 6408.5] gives 0.17 Ang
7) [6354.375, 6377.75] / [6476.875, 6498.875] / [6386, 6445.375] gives -0.11 Ang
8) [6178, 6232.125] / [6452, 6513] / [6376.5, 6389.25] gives -0.21 Ang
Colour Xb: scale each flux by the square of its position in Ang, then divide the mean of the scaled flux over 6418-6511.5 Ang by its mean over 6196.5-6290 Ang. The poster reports 1.06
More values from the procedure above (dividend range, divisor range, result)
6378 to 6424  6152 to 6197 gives 1.09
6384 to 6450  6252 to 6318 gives 1.04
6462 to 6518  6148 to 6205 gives 1.10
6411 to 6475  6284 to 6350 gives 1.03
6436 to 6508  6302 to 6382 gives 1.03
